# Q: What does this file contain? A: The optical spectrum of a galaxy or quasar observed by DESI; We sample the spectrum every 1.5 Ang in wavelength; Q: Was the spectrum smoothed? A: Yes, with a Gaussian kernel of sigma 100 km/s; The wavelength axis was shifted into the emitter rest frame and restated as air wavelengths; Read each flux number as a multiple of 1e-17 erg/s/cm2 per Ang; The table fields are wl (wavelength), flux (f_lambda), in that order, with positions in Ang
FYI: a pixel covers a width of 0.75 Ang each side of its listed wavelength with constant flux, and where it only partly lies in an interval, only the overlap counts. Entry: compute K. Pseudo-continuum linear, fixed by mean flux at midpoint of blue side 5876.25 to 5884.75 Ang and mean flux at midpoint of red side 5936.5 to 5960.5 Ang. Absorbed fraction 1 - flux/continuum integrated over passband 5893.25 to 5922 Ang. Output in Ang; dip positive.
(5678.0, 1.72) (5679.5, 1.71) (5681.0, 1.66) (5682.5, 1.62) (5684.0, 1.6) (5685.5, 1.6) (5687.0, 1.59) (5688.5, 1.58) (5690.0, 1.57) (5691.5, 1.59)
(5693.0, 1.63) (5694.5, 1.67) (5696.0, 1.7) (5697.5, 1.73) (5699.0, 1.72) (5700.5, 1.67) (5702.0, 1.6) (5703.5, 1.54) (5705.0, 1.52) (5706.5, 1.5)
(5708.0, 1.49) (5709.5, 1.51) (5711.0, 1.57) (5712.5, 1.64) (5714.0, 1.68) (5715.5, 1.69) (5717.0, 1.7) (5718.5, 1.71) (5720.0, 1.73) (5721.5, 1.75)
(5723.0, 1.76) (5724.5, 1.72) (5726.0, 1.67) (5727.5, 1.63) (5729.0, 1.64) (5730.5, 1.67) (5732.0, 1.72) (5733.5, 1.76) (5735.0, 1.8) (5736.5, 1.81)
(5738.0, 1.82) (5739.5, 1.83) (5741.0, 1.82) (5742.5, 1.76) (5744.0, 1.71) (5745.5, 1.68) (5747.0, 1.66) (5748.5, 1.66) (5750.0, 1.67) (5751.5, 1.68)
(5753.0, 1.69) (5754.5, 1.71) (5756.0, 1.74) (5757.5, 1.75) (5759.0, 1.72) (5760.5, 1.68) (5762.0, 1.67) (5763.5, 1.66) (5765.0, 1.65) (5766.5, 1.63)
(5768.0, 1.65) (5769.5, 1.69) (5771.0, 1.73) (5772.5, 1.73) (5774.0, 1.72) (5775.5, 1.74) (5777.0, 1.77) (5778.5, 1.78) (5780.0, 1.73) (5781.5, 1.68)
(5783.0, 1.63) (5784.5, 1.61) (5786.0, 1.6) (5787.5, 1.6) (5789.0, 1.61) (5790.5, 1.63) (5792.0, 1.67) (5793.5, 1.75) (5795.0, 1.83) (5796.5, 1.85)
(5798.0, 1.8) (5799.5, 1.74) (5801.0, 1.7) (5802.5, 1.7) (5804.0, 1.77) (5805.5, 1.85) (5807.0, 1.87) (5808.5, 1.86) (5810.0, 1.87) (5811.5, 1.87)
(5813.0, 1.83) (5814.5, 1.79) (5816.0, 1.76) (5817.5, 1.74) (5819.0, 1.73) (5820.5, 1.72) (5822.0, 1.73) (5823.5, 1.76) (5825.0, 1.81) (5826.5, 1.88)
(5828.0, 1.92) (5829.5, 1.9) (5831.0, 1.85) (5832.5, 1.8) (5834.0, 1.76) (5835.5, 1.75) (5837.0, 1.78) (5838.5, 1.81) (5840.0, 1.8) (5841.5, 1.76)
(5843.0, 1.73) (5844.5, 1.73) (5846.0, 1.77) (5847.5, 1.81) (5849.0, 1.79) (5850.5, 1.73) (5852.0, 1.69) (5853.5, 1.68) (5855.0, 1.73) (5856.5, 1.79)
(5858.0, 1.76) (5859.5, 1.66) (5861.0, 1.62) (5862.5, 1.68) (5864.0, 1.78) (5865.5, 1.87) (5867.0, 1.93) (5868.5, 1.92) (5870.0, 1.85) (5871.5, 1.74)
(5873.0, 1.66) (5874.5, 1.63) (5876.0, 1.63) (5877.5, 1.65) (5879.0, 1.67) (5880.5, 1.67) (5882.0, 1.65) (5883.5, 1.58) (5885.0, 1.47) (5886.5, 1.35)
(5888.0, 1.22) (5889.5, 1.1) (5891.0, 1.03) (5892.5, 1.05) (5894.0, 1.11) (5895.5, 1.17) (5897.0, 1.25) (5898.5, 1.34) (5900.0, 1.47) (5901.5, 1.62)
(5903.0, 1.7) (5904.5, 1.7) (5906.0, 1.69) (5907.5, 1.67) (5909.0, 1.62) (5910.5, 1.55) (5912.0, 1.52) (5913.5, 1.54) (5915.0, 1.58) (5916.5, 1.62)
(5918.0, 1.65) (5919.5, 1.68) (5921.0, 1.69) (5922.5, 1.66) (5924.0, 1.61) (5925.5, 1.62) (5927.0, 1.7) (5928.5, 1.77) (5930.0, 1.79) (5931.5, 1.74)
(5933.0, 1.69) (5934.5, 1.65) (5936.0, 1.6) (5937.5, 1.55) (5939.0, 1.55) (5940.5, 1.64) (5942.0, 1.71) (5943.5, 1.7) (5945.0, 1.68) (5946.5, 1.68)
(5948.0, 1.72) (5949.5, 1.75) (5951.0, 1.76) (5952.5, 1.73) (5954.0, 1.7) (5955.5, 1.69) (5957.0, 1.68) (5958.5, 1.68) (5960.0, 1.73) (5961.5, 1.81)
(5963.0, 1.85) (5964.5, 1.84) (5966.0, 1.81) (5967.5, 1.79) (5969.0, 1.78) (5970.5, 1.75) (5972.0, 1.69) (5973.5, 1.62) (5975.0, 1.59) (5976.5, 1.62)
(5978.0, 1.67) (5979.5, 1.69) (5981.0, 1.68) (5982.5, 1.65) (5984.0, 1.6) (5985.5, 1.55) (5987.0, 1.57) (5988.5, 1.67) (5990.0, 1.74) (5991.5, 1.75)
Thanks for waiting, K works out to 2.0 Ang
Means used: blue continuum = 1.63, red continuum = 1.68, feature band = 1.54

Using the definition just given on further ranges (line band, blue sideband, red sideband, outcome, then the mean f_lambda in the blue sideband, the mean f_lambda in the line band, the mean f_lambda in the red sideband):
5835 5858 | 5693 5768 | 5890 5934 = -2.3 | 1.68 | 1.76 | 1.54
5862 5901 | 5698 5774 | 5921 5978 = 4.1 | 1.68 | 1.52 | 1.7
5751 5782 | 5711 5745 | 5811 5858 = 0.7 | 1.72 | 1.71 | 1.78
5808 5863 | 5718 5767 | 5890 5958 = -4.1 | 1.71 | 1.77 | 1.59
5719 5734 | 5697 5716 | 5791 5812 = -0.6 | 1.6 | 1.7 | 1.79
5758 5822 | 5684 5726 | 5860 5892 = -4.4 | 1.64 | 1.73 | 1.6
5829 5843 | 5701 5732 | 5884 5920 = -2.6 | 1.64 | 1.8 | 1.45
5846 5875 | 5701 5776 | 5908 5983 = -1.2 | 1.68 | 1.76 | 1.68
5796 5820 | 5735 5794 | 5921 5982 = -1.3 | 1.7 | 1.79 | 1.7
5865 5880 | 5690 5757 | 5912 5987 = -0.6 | 1.68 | 1.75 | 1.68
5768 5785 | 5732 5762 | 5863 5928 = -0.1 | 1.73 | 1.71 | 1.56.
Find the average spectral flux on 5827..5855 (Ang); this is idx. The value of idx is 1.78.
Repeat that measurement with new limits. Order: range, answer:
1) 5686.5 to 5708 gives 1.61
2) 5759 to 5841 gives 1.75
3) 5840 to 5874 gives 1.76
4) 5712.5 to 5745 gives 1.73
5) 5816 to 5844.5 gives 1.79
